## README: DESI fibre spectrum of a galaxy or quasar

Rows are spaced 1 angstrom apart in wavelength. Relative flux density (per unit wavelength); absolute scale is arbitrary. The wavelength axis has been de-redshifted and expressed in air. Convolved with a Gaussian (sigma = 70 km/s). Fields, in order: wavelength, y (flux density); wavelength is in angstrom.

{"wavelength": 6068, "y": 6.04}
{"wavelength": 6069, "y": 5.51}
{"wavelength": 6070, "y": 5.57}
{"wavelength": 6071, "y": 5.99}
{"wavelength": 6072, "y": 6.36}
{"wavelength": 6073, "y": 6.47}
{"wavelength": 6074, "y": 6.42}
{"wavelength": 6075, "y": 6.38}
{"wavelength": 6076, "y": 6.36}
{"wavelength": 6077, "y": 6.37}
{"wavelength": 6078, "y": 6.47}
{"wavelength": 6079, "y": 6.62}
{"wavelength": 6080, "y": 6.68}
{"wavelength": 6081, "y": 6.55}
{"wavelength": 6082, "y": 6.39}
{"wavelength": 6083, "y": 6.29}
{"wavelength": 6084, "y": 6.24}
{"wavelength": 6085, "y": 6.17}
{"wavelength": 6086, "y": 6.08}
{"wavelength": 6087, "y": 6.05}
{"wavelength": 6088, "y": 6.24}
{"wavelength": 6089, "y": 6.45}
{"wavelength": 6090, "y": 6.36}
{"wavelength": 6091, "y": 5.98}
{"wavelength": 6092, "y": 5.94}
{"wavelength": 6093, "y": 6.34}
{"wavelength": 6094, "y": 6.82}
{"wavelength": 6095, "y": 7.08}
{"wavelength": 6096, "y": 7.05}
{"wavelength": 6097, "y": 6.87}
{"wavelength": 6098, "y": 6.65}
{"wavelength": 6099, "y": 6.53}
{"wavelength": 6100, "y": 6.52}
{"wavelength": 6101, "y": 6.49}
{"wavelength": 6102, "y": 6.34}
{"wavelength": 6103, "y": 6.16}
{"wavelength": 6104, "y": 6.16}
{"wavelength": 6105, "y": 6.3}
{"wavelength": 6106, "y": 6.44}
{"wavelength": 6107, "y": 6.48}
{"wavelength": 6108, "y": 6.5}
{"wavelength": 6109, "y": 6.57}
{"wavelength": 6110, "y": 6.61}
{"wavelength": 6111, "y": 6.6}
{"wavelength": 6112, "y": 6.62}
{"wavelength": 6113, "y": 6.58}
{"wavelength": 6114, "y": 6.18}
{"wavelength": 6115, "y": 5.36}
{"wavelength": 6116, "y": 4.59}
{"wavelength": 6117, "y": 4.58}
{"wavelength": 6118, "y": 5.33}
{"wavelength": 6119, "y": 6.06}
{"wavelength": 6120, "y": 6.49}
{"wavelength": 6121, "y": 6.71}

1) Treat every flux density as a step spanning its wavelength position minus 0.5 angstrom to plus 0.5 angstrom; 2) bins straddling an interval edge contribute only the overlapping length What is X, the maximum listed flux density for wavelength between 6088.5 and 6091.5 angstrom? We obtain 6.45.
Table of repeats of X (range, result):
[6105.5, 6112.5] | 6.62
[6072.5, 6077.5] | 6.47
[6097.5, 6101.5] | 6.65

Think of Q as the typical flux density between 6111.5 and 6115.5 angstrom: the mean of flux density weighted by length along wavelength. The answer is 6.18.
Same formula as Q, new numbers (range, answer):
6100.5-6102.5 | 6.42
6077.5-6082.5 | 6.54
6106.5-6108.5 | 6.49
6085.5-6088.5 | 6.12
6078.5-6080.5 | 6.65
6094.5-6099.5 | 6.84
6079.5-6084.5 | 6.43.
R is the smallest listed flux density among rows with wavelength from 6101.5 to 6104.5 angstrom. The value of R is 6.16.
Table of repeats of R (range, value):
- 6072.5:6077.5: 6.36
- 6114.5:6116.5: 4.59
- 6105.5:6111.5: 6.44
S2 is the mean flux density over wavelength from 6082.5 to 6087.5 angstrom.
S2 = 6.17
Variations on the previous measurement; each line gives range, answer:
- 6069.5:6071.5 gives 5.78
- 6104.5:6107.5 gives 6.41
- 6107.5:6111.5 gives 6.57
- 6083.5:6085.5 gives 6.21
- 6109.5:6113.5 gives 6.6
